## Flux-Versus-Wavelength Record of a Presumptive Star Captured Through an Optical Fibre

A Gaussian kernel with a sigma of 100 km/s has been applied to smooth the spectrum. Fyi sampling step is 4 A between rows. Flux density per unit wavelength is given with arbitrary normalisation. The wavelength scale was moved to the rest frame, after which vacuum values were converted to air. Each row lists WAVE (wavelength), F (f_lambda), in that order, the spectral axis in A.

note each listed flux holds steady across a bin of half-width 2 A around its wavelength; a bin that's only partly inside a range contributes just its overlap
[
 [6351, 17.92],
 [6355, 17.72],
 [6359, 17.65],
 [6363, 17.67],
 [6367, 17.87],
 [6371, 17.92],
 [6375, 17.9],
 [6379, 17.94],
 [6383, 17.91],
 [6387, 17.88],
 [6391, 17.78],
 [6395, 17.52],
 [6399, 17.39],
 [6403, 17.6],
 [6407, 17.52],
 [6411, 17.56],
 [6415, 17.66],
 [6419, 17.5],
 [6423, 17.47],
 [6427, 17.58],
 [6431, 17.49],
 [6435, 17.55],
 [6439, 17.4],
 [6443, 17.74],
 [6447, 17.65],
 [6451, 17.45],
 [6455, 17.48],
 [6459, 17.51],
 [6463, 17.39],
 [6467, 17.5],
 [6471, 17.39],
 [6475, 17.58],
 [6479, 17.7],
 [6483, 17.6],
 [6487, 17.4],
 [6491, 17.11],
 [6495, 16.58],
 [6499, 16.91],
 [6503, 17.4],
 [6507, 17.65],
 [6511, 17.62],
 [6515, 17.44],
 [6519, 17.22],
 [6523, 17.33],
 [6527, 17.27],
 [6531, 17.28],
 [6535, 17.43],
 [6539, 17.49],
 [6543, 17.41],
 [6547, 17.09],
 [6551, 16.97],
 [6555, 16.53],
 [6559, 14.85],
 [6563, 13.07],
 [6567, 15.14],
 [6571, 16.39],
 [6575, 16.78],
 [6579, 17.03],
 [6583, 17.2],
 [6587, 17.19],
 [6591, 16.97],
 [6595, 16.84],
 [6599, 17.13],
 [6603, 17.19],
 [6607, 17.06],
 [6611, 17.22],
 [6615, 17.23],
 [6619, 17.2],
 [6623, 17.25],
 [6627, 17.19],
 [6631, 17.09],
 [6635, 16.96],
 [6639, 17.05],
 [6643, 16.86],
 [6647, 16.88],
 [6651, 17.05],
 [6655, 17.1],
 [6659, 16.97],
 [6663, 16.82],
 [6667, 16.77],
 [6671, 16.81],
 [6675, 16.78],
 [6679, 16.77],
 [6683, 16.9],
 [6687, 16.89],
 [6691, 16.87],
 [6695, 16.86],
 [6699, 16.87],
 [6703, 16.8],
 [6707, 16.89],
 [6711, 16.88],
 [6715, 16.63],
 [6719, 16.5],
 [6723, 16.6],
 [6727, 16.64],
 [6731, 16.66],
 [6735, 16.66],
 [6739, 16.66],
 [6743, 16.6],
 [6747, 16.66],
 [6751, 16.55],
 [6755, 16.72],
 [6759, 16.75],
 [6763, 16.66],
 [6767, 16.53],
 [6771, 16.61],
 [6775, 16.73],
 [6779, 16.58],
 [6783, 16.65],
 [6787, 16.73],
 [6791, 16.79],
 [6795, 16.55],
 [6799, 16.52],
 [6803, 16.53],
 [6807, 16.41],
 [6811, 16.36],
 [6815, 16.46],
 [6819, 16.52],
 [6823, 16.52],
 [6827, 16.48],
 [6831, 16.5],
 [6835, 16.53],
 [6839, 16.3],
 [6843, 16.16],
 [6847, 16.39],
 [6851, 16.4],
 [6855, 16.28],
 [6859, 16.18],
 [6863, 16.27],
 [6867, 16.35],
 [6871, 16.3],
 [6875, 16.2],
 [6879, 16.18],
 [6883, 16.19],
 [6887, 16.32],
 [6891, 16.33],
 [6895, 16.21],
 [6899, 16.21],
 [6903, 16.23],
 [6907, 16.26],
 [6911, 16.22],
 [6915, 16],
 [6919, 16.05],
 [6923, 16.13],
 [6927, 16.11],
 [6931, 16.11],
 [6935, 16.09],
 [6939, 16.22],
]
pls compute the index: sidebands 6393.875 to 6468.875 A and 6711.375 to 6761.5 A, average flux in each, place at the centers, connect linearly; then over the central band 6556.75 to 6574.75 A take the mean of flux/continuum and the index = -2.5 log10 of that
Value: 0.14 mag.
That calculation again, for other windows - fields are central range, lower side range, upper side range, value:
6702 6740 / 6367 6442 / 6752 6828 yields 0.006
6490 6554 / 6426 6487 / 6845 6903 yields 0.005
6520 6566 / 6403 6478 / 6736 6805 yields 0.042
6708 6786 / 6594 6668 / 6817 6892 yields 0.002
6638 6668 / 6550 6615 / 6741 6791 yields -0.025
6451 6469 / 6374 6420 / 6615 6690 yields 0.002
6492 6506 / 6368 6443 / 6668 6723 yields 0.022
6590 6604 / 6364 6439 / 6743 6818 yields 0.006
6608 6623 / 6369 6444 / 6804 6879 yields -0.011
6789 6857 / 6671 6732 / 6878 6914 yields -0.001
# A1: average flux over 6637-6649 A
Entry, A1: 16.9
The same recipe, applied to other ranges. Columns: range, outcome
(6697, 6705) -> 16.8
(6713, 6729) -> 16.6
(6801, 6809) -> 16.5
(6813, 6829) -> 16.5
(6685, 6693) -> 16.9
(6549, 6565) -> 15.4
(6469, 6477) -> 17.5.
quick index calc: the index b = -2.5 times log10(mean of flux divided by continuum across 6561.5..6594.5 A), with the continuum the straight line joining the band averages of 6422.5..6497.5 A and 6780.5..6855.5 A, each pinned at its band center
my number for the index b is 0.05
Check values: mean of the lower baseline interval 17.4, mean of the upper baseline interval 16.5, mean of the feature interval 16.3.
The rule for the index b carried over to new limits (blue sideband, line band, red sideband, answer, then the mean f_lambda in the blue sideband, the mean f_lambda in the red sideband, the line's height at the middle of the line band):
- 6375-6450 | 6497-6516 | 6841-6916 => -0.003 mag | 17.6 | 16.2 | 17.3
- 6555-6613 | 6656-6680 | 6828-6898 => -0.029 mag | 16.4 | 16.3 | 16.4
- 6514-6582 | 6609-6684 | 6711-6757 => -0.024 mag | 16.6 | 16.6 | 16.6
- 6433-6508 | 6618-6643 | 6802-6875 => -0.009 mag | 17.4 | 16.4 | 17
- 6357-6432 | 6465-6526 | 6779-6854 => 0.002 mag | 17.7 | 16.5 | 17.4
